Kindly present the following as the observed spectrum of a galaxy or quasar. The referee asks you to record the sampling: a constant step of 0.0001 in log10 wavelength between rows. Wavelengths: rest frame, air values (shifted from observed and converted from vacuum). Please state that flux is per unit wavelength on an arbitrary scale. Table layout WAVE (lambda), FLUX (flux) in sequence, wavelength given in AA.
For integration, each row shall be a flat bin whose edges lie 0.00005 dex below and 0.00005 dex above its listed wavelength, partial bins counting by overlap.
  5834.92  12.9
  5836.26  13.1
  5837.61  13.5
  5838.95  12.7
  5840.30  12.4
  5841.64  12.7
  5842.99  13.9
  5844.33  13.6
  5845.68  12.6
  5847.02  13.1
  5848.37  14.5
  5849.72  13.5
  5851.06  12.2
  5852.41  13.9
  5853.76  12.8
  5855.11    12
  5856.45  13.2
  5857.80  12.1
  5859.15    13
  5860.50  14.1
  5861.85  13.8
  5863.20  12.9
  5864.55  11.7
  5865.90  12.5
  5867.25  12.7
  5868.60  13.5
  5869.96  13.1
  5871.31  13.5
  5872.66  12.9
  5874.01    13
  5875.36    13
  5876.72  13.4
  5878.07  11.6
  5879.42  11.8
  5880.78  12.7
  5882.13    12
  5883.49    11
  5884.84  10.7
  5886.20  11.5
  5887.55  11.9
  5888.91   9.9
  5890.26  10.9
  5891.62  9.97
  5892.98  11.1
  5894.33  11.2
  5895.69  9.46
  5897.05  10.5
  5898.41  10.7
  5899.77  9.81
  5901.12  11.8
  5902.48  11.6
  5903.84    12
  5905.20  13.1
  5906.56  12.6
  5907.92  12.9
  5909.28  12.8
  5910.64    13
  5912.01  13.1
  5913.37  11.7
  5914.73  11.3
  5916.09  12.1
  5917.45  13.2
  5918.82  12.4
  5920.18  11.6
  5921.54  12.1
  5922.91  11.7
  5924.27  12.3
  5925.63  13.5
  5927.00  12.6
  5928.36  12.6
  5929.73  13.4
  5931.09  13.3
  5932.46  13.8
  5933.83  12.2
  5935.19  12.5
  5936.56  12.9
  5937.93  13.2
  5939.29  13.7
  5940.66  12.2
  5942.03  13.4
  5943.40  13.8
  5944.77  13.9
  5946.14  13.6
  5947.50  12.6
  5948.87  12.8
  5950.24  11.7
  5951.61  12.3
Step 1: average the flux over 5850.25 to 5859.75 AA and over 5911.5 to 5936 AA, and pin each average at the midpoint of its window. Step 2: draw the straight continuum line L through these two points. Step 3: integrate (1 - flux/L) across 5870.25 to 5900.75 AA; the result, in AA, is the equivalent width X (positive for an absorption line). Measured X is 2.8 AA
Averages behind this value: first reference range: 12.8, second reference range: 12.5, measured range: 11.5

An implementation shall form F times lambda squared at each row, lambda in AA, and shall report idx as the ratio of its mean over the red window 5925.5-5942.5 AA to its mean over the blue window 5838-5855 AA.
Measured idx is 1.02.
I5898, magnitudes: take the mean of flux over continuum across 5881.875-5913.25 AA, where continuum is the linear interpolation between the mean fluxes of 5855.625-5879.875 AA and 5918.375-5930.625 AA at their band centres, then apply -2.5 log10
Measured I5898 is 0.11 mag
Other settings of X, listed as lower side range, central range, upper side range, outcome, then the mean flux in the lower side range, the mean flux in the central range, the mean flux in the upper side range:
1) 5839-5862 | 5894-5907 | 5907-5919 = 1.4 AA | 13.1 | 11.3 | 12.5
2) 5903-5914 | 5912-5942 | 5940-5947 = 0.9 AA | 12.6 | 12.6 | 13.4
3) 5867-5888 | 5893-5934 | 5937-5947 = 2.6 AA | 12.4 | 12.1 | 13.4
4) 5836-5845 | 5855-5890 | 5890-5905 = -1.6 AA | 13.1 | 12.4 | 10.9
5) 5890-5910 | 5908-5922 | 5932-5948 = -0.4 AA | 11.4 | 12.4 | 13.2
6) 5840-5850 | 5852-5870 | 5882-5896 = -0.7 AA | 13.3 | 12.9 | 10.9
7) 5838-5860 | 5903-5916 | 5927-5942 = 0.5 AA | 13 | 12.5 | 13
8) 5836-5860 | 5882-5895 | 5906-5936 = 1.8 AA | 13.1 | 11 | 12.6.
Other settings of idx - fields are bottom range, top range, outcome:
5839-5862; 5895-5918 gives 0.92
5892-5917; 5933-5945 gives 1.13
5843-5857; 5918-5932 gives 0.98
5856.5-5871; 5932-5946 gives 1.04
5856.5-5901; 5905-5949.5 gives 1.09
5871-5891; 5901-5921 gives 1.04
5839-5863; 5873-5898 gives 0.88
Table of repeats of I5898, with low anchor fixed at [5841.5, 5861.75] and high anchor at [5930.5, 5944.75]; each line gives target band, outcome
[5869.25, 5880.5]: 0.03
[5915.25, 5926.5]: 0.07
